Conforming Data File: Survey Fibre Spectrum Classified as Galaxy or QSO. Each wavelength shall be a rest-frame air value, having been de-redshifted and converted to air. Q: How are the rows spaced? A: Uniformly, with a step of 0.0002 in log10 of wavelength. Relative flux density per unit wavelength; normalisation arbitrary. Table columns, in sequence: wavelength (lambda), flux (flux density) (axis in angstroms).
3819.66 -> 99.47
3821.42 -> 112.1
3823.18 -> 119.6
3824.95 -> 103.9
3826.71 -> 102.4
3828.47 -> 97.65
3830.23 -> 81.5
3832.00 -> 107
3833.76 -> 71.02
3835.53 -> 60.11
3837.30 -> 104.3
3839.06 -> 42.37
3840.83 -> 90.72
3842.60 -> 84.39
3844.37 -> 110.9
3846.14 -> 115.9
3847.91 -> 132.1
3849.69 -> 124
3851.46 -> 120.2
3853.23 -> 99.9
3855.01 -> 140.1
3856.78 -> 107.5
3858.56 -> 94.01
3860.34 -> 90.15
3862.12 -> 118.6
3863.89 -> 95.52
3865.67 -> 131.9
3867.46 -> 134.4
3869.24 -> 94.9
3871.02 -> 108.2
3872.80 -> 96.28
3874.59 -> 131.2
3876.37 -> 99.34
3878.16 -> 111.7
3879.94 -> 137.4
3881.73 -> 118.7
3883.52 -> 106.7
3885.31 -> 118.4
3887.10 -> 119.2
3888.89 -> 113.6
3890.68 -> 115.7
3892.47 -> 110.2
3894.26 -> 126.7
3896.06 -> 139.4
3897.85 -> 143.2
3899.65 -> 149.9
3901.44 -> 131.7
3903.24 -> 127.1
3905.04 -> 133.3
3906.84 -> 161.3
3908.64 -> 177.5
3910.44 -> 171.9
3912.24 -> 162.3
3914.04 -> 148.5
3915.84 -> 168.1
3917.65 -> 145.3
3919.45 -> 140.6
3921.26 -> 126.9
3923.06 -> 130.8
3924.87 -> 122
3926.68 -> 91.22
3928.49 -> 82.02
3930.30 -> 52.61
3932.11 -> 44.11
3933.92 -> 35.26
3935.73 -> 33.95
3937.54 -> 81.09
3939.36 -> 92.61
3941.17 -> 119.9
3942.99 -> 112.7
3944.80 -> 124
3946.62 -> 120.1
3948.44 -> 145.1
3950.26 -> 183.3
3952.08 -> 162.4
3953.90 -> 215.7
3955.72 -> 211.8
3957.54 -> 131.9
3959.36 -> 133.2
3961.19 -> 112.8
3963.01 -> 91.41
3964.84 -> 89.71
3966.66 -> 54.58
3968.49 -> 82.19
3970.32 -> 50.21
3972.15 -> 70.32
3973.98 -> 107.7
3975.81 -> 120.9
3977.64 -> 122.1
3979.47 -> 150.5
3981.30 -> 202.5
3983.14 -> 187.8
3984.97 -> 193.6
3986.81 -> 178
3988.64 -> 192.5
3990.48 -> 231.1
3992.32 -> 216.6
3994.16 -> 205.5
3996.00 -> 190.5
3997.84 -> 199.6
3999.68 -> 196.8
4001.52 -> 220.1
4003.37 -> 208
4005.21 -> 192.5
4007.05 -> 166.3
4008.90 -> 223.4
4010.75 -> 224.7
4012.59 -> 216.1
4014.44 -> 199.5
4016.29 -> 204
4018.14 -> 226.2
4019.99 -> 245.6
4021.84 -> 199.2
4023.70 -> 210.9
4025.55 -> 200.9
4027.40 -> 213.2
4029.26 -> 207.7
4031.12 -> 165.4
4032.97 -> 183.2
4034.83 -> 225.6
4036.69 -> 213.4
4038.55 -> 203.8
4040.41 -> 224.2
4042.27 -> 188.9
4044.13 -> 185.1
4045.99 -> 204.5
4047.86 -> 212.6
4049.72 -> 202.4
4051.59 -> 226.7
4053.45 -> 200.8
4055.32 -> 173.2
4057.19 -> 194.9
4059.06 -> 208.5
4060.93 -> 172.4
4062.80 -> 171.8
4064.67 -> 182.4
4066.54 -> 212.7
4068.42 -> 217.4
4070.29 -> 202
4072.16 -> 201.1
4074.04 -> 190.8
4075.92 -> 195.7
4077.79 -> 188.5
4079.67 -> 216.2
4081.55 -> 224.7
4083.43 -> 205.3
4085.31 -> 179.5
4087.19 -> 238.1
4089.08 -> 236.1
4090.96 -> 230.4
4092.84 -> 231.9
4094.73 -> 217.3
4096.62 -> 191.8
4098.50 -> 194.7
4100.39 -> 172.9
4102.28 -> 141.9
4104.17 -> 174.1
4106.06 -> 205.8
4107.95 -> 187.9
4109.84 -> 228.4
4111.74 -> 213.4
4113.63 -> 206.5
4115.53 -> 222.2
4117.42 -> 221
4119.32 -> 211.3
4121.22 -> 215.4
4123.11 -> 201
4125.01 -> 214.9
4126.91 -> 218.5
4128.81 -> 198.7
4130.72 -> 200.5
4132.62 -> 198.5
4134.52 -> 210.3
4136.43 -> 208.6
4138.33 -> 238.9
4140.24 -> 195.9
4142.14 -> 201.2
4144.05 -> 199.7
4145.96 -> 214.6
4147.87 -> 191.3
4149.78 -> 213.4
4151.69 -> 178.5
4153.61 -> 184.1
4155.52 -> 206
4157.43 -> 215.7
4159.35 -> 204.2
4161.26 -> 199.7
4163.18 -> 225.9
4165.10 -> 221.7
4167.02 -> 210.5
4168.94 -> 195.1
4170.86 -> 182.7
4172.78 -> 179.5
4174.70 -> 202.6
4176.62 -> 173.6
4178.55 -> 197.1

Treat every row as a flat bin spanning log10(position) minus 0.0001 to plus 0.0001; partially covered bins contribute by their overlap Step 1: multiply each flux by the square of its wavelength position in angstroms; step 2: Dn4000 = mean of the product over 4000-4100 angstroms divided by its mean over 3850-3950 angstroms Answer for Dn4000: 1.88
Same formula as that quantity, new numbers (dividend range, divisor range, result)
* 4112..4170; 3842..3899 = 2.05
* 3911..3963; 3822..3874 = 1.24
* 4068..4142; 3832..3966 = 1.94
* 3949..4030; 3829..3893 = 1.74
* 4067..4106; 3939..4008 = 1.40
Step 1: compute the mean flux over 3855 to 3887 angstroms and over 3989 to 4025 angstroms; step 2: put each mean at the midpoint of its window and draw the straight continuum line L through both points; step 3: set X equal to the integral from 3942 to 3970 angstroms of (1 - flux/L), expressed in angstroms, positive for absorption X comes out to 6.9 angstroms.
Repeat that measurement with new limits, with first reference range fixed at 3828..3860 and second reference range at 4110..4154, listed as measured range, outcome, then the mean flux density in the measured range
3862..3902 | -2.2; 120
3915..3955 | 5.4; 115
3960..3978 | 6.9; 89.8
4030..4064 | -4.3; 198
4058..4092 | -3.3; 204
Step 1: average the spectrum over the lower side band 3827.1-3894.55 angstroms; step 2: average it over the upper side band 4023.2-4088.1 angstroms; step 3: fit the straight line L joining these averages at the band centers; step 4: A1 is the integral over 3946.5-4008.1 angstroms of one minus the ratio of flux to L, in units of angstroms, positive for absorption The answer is 2.4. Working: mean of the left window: 107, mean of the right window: 201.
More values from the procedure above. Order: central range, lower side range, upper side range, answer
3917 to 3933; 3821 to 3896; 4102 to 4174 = 3.3 angstroms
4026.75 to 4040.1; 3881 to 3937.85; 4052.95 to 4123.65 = -1.9 angstroms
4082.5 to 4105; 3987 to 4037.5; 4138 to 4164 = 0.4 angstroms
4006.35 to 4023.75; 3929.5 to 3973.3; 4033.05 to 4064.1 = -4.6 angstroms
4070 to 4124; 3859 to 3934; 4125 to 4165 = -4.5 angstroms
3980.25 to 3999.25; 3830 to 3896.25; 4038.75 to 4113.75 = -4.2 angstroms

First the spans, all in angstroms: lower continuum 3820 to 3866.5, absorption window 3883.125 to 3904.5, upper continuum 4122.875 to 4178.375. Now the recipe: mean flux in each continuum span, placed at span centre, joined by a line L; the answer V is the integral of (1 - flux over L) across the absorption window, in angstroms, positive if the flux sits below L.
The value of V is -1.2 angstroms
